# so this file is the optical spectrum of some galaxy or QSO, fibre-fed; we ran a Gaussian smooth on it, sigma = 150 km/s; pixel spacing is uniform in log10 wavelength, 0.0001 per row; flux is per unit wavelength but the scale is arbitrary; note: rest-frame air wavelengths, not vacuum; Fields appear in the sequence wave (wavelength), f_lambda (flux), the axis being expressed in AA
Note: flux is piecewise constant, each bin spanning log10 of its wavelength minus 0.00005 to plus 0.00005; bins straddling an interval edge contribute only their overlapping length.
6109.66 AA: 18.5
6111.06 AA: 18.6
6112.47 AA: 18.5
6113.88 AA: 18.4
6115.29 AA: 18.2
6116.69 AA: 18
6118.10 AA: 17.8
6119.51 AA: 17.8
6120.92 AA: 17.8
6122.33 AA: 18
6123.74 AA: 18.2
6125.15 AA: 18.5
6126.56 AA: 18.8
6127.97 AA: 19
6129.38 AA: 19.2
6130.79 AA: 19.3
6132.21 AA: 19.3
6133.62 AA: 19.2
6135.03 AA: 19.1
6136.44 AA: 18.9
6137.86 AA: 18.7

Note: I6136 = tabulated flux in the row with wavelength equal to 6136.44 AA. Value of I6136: 18.9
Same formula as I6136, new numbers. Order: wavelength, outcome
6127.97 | 19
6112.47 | 18.5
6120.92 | 17.8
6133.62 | 19.2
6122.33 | 18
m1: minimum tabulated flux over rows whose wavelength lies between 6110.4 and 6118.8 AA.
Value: 17.8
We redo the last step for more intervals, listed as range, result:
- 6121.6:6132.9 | 18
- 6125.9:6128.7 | 18.8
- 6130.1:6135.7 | 19.1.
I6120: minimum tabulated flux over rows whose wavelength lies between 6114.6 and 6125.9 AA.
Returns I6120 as 17.8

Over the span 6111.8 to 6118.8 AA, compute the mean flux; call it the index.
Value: 18.2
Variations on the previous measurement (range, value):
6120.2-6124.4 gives 18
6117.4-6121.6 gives 17.8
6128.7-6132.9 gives 19.2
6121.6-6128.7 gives 18.5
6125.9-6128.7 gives 18.9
